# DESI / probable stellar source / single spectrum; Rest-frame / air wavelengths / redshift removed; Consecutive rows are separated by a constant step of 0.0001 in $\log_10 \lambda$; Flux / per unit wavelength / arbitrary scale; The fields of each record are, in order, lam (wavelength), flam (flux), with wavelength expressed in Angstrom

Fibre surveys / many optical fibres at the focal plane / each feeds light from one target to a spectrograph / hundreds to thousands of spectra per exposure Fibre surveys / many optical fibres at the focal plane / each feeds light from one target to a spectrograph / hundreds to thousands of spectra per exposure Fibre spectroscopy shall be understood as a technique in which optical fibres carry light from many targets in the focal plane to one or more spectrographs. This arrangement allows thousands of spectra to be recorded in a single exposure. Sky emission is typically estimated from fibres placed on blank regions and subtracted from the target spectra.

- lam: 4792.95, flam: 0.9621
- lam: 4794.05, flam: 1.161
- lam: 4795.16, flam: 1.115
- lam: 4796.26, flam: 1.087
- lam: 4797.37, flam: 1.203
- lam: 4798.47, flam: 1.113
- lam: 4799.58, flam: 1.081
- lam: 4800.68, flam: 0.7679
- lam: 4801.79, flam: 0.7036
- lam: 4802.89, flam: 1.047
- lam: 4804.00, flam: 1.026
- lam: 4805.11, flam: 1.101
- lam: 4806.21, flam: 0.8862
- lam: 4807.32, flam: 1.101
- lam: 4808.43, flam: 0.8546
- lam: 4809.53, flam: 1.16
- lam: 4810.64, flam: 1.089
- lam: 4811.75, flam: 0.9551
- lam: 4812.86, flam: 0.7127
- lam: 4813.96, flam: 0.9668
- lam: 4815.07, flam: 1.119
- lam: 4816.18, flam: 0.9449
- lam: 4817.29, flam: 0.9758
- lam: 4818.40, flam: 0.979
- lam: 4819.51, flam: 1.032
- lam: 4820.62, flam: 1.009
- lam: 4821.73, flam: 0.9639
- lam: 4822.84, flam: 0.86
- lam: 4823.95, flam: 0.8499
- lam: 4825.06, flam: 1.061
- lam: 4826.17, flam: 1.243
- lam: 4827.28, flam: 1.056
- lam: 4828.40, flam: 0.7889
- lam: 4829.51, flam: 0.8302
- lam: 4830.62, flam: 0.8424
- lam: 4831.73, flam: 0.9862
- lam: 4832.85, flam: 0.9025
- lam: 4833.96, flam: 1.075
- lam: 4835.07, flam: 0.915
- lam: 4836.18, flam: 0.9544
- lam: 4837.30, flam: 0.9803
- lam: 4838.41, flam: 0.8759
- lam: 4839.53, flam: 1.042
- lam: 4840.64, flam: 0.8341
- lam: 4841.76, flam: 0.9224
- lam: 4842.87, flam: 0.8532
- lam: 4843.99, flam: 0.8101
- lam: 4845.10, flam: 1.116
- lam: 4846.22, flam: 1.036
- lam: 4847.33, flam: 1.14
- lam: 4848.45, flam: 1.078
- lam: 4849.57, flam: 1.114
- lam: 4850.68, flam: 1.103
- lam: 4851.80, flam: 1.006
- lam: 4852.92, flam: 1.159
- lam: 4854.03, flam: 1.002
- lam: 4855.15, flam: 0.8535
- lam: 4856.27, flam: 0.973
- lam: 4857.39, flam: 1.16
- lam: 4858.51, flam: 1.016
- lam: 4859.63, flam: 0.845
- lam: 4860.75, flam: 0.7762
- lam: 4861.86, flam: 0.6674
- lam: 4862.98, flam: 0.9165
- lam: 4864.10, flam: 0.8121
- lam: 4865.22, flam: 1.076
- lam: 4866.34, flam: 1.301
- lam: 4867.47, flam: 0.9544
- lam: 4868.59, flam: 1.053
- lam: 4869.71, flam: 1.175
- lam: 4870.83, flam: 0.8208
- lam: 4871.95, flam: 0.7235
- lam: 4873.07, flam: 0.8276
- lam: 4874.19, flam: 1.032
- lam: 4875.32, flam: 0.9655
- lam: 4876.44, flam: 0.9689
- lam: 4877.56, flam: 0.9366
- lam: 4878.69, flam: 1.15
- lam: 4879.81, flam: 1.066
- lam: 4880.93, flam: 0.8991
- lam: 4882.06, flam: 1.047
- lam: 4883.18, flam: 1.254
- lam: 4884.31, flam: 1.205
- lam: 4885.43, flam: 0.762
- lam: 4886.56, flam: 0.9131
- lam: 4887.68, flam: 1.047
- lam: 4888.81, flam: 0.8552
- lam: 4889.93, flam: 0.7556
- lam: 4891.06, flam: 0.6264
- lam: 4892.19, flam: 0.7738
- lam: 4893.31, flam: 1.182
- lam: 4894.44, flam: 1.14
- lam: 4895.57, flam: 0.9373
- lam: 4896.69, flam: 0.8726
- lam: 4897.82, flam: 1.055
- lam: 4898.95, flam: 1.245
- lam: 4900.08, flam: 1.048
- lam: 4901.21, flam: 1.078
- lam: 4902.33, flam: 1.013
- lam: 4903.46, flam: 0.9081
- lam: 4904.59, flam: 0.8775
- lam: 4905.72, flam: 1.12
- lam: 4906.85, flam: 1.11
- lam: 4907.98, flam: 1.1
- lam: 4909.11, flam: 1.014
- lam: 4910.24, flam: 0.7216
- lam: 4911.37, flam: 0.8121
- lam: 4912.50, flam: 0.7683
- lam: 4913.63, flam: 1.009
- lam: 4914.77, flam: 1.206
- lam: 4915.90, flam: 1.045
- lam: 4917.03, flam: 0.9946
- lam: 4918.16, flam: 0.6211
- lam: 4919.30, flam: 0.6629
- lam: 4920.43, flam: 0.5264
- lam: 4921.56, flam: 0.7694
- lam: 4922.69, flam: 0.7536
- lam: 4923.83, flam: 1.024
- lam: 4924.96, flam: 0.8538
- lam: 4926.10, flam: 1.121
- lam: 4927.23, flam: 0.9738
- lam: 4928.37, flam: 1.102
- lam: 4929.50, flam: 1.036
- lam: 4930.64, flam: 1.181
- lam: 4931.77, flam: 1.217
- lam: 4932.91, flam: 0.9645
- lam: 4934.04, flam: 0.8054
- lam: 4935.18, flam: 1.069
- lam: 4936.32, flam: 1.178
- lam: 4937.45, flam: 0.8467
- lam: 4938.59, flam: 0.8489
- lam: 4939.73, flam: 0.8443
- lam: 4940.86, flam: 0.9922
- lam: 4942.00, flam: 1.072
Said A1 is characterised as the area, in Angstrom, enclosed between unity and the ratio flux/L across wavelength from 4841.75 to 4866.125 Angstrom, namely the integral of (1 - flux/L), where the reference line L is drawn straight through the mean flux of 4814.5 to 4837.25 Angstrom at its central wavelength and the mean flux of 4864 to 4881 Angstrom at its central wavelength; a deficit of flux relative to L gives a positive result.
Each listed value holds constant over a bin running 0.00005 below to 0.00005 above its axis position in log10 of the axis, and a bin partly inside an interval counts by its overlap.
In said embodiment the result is 0.1 Angstrom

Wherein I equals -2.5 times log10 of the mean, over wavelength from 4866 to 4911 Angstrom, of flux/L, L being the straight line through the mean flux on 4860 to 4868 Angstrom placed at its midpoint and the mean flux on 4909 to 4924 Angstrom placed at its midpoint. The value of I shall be -0.11 mag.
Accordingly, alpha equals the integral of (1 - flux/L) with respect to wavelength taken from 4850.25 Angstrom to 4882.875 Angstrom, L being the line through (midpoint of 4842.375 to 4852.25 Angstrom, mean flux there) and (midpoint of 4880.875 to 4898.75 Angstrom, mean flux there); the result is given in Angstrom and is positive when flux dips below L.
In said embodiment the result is 0.8 Angstrom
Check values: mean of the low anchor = 1.03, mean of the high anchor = 0.965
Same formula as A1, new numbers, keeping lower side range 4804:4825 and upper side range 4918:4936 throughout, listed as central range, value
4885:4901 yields -0.1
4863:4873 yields -0.2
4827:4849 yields 0.4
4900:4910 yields -0.9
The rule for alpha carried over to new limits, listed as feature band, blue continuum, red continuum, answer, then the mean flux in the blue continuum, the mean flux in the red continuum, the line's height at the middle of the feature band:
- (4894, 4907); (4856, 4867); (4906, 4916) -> -0.8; 0.953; 0.977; 0.972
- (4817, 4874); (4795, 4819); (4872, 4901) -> 1.2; 0.998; 0.979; 0.989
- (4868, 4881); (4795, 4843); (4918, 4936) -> -0.3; 0.974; 0.928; 0.95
